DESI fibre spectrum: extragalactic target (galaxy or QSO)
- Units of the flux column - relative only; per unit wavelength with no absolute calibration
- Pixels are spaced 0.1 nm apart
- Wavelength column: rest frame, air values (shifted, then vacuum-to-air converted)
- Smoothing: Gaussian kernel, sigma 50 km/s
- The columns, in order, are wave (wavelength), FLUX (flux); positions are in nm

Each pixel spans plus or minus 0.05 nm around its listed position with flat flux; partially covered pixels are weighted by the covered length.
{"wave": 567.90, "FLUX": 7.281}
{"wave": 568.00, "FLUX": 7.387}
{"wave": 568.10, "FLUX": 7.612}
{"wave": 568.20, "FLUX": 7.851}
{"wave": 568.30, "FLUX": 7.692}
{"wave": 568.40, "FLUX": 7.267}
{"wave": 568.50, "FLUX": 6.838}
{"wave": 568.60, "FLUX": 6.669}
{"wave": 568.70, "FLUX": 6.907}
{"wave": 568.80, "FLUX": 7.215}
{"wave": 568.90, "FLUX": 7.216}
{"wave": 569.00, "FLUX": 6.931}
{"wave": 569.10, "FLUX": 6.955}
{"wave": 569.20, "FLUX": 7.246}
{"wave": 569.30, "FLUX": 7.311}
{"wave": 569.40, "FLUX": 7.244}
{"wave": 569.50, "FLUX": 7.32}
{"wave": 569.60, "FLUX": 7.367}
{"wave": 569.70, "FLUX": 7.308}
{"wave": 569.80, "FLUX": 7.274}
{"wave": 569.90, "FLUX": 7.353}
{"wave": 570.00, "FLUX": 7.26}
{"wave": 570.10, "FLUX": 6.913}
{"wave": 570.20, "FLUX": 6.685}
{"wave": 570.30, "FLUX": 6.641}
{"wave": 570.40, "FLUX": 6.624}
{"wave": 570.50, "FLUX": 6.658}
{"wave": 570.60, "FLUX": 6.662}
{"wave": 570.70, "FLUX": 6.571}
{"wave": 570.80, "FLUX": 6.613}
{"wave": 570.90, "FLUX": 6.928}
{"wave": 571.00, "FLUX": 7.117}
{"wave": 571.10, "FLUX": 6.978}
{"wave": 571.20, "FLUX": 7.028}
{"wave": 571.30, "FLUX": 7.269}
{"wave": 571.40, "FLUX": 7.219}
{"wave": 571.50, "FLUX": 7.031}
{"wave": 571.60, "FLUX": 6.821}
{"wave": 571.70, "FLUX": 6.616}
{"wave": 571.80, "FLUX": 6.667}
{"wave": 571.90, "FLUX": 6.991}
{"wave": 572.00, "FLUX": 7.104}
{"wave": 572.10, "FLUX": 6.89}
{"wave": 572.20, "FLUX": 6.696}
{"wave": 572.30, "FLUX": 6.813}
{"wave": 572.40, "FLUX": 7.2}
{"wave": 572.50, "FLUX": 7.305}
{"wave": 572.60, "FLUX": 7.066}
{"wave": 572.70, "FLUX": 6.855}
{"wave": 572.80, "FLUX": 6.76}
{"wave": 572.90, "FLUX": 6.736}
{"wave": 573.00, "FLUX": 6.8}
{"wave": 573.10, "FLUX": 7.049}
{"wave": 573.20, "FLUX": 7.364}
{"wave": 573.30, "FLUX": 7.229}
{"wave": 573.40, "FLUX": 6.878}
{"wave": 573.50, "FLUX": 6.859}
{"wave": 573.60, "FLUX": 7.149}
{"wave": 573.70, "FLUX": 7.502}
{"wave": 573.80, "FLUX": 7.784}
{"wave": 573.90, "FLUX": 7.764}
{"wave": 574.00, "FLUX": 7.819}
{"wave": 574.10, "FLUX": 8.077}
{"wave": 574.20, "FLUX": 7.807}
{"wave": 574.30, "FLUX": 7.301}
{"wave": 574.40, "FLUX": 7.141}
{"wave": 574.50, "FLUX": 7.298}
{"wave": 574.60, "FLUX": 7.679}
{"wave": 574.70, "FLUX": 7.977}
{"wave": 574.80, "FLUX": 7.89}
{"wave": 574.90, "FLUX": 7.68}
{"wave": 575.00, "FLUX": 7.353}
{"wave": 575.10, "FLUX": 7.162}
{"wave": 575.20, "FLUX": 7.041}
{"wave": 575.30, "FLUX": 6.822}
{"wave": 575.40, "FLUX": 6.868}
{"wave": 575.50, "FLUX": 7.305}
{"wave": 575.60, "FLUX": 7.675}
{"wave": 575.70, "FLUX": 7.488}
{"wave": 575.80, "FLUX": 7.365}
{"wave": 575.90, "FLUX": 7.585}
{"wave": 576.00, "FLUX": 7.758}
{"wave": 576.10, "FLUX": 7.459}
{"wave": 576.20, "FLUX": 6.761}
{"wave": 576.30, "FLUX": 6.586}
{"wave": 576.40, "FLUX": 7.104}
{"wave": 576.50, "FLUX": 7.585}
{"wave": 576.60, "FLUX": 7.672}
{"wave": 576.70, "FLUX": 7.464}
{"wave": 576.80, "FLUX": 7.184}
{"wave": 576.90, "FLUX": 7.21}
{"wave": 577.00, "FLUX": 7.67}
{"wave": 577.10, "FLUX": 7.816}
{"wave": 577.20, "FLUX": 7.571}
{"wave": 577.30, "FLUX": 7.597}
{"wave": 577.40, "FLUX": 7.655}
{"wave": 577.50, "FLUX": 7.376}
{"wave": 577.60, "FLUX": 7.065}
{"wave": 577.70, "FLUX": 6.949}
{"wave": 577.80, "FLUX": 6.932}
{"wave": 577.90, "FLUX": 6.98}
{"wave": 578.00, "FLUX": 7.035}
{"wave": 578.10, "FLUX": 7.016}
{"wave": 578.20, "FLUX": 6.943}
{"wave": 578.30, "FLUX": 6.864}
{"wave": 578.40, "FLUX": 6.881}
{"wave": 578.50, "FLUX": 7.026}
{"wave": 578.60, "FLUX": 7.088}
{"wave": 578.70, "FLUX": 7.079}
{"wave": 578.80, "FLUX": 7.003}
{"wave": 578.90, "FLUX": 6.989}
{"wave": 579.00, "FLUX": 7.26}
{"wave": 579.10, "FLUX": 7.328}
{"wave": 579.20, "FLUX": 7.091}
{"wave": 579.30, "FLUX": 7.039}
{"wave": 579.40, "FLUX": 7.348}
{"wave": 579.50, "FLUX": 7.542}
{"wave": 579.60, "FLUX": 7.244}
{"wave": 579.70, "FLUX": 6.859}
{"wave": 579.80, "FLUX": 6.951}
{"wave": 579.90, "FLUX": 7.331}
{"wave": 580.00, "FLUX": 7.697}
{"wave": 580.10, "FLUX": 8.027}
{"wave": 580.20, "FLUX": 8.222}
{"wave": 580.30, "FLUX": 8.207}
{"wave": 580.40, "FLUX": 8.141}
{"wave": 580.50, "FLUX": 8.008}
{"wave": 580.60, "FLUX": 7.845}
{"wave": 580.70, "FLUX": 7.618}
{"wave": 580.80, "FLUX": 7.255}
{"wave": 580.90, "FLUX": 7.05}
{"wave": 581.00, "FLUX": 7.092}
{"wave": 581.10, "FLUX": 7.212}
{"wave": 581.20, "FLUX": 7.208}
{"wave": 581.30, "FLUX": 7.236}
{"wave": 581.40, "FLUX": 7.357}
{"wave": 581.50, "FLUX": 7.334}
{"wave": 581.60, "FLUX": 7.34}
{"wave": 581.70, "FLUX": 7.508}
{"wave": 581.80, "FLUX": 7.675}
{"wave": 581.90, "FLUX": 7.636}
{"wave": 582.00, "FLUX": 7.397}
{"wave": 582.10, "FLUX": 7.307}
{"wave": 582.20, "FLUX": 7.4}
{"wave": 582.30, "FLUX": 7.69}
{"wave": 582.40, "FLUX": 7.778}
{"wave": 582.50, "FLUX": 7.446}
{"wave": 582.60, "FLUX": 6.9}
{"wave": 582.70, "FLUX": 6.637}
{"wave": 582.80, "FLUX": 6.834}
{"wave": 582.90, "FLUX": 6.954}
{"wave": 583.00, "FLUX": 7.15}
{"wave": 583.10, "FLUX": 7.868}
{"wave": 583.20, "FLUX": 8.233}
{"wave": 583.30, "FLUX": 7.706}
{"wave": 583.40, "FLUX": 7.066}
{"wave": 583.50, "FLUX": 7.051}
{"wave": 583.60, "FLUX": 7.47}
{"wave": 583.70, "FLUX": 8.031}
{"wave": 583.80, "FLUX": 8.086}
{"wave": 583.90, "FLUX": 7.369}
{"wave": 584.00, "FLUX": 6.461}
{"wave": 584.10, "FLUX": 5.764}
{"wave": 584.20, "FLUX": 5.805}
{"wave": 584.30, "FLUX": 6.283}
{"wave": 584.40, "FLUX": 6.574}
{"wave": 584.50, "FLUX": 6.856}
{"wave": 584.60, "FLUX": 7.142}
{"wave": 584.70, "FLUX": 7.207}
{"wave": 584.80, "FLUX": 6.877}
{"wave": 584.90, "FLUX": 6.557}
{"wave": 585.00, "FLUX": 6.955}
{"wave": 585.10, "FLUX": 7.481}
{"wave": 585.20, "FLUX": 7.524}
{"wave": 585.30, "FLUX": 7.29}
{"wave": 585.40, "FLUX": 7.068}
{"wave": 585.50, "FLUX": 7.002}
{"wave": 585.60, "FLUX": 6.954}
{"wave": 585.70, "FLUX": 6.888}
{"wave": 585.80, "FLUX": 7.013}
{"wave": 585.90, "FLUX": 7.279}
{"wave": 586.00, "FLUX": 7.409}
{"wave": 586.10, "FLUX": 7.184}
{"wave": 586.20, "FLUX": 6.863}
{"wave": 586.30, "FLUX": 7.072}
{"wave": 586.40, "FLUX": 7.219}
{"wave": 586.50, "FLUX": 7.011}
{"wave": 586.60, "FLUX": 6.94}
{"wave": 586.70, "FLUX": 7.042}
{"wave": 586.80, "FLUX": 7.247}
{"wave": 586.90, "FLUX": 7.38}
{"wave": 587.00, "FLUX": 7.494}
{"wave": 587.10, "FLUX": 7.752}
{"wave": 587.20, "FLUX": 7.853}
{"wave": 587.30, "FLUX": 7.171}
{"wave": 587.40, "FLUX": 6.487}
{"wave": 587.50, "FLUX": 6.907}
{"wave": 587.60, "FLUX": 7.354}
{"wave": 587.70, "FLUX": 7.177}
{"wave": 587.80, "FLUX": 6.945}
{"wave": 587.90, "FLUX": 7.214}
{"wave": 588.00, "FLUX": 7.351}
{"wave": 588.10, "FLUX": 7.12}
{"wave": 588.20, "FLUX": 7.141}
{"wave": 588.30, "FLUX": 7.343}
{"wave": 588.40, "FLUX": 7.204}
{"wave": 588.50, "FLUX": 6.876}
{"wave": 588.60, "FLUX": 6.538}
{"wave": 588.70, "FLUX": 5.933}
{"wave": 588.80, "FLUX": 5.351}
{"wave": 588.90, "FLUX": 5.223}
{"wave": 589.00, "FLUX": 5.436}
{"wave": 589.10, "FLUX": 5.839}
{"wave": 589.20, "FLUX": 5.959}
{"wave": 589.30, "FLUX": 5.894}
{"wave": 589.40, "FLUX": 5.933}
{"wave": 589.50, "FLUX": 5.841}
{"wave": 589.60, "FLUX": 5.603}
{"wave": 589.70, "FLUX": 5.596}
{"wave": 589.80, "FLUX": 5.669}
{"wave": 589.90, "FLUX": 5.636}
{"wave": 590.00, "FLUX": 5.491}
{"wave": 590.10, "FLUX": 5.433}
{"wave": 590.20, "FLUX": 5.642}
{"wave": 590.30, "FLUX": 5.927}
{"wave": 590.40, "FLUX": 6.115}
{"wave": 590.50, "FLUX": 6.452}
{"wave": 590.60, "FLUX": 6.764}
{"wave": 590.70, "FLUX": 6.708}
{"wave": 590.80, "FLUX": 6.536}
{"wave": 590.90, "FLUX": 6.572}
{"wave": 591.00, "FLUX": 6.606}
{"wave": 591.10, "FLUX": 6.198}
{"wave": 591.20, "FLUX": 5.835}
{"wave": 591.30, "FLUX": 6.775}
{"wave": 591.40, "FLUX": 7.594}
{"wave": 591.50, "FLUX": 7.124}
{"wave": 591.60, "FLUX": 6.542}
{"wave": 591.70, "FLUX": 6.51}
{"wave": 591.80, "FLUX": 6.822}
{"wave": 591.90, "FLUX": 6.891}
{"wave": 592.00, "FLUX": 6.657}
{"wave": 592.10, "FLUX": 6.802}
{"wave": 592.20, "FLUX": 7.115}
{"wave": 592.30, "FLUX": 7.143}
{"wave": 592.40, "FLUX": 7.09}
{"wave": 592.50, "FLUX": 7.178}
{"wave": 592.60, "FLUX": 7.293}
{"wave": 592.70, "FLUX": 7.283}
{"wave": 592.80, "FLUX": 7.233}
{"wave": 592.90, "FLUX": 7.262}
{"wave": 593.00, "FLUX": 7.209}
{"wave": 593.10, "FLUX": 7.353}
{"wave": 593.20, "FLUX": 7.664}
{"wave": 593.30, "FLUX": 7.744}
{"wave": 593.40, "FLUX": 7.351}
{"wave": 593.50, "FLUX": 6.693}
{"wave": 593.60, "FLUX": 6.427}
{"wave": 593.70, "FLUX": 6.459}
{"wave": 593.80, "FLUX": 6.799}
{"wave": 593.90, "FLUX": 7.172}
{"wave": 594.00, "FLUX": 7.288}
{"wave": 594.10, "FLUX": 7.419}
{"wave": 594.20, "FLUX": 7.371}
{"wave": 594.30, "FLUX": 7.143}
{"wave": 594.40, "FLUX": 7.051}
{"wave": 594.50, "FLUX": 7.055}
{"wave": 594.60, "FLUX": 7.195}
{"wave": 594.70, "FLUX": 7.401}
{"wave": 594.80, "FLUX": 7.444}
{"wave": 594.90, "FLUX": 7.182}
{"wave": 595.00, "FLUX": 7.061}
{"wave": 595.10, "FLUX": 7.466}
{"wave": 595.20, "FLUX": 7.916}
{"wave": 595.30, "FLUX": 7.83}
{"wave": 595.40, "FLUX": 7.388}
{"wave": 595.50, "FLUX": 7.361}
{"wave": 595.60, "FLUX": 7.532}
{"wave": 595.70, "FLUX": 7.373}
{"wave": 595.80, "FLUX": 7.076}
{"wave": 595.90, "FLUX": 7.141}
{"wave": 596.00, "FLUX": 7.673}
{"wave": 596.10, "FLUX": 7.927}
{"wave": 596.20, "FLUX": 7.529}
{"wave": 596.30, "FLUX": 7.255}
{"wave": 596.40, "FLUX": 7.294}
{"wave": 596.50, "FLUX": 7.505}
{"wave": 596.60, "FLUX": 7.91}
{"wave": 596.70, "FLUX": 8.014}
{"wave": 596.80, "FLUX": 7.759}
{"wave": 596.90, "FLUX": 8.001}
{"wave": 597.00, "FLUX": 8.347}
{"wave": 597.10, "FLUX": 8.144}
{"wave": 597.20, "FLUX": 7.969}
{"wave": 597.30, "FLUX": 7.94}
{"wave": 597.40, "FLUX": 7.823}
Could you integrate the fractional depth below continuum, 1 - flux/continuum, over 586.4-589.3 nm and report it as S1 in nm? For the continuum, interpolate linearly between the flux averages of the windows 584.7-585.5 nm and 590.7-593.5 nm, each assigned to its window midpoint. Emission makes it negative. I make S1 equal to 0.10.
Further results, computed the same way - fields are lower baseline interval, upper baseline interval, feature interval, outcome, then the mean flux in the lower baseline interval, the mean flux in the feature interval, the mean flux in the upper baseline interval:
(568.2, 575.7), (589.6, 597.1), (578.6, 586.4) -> -0.19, 7.14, 7.25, 7.02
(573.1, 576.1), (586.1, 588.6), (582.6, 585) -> 0.07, 7.43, 7.04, 7.16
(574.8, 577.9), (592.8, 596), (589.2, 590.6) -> 0.28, 7.33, 5.83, 7.26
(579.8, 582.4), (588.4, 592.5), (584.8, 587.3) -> -0.11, 7.54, 7.18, 6.29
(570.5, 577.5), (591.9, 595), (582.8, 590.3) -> 0.39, 7.23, 6.8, 7.14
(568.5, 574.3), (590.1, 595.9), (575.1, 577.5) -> -0.10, 7.07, 7.35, 6.99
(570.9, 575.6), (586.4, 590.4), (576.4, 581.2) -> -0.27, 7.19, 7.34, 6.52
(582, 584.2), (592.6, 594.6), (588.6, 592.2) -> 0.50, 7.26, 6.19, 7.16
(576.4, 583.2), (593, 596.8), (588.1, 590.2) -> 0.38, 7.34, 6.02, 7.34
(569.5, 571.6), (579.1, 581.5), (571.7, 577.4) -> -0.09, 6.98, 7.29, 7.45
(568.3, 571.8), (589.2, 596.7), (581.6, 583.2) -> -0.10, 7.01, 7.37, 6.9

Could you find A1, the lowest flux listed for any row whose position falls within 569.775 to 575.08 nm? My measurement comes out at 6.571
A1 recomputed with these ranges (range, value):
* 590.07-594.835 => 5.433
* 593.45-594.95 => 6.427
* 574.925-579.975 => 6.586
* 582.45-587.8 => 5.764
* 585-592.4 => 5.223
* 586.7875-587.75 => 6.487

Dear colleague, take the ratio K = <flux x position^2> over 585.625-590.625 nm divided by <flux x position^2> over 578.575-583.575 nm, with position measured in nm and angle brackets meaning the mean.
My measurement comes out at 0.9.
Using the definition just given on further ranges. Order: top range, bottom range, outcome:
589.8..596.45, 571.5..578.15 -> 1.02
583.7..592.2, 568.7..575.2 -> 0.99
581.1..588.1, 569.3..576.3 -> 1.04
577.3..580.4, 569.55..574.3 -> 1.05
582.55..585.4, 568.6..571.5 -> 1.06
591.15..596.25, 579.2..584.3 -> 1.02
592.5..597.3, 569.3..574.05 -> 1.14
